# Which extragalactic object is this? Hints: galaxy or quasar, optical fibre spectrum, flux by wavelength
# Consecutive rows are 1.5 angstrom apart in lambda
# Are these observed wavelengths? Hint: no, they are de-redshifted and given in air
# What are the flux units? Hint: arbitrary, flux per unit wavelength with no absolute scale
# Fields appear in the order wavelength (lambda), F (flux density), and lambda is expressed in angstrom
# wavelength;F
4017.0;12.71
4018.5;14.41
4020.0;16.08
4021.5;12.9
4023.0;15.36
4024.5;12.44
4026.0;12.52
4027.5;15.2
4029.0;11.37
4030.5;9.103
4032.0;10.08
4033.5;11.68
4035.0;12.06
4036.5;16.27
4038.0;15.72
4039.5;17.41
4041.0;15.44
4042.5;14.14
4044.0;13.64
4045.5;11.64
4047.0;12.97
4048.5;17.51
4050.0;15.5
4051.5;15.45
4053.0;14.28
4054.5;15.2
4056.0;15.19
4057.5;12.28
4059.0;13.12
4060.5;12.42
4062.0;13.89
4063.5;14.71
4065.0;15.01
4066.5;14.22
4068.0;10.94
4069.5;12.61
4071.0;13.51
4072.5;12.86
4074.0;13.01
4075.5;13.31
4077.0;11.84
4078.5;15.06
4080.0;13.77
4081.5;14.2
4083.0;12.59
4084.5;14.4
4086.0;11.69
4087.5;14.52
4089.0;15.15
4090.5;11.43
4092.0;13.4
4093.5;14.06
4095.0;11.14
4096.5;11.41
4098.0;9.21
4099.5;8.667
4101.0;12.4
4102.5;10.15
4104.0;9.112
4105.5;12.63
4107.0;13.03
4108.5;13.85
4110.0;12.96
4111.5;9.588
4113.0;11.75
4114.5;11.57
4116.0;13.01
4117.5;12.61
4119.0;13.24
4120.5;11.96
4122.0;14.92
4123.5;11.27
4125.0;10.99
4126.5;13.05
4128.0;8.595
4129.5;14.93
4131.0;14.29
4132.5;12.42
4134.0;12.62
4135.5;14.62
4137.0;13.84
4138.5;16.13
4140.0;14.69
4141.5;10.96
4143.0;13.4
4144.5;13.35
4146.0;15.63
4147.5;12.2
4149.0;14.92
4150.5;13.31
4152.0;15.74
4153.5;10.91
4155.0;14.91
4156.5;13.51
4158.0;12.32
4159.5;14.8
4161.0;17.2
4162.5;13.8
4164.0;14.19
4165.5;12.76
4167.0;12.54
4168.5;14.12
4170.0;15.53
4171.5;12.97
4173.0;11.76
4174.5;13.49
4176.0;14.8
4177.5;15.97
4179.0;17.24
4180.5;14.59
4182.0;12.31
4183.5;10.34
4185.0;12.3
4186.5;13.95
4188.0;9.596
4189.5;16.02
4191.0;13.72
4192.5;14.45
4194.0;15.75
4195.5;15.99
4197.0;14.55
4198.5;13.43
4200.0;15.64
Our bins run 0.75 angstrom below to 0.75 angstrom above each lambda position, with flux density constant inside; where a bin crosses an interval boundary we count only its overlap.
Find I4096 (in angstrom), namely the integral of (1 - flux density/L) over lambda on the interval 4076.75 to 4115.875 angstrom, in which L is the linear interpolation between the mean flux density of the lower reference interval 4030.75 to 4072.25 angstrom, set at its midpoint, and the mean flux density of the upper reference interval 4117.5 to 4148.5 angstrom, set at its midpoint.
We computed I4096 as 3.4 angstrom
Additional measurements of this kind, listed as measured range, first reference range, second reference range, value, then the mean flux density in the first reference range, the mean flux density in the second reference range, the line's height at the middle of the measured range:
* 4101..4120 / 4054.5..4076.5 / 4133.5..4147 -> 2.40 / 13.4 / 13.9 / 13.7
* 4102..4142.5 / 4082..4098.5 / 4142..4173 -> 2.09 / 12.7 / 13.8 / 13.2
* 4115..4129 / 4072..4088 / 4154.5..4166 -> 1.61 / 13.4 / 14.2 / 13.8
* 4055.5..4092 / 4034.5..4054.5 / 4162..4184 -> 2.99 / 14.8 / 13.8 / 14.6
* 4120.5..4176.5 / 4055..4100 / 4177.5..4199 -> 0.39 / 13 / 14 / 13.6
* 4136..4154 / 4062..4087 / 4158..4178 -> 0.11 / 13.4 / 14.1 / 13.9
